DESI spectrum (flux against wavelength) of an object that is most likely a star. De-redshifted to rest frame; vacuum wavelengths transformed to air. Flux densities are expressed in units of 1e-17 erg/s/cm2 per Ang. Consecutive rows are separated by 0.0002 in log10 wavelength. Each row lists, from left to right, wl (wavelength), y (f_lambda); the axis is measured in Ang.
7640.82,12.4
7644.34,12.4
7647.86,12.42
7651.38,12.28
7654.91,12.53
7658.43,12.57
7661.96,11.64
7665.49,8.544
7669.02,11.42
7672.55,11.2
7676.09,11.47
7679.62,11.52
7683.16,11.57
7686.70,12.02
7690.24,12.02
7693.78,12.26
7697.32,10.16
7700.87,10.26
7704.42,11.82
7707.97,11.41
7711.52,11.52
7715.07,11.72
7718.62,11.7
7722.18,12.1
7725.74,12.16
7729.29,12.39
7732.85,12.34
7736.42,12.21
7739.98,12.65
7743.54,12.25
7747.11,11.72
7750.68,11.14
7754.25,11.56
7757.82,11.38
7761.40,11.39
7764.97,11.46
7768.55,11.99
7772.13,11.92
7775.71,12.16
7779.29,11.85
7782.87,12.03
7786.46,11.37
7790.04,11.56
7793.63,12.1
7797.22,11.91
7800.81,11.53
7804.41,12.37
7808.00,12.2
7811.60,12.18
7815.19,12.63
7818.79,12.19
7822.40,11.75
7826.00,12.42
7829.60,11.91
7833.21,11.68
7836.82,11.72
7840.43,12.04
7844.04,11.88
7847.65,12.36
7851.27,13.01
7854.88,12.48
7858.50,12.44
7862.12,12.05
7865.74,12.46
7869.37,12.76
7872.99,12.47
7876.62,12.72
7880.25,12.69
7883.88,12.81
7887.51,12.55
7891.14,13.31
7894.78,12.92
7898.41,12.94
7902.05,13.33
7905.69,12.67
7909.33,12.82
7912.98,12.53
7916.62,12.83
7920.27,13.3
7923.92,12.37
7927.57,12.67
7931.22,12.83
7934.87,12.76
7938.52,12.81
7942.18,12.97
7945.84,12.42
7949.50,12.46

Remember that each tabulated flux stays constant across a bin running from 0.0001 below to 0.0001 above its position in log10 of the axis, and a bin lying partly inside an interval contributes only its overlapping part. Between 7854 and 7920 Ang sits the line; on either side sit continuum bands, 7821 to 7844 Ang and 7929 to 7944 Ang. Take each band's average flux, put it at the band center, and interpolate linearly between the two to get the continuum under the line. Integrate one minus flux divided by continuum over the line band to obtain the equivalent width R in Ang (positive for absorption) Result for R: -1.72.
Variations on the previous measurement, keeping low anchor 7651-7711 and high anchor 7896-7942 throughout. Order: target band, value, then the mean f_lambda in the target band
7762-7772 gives 0.2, 11.7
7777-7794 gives 0.4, 11.8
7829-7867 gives 0.7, 12.2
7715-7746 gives -1.2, 12.2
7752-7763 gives 0.4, 11.4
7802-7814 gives -0.1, 12.2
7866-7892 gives -0.3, 12.7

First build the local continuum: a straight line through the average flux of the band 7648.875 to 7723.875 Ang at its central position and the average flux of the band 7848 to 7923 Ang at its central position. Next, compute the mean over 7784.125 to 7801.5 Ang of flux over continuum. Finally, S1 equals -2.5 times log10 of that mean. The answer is 0.04 mag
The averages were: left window 11.5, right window 12.7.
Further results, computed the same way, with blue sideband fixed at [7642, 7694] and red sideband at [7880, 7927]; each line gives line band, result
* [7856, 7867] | 0.03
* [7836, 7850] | 0.04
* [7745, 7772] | 0.06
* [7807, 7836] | 0.03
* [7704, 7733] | 0.01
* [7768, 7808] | 0.04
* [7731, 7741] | -0.03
